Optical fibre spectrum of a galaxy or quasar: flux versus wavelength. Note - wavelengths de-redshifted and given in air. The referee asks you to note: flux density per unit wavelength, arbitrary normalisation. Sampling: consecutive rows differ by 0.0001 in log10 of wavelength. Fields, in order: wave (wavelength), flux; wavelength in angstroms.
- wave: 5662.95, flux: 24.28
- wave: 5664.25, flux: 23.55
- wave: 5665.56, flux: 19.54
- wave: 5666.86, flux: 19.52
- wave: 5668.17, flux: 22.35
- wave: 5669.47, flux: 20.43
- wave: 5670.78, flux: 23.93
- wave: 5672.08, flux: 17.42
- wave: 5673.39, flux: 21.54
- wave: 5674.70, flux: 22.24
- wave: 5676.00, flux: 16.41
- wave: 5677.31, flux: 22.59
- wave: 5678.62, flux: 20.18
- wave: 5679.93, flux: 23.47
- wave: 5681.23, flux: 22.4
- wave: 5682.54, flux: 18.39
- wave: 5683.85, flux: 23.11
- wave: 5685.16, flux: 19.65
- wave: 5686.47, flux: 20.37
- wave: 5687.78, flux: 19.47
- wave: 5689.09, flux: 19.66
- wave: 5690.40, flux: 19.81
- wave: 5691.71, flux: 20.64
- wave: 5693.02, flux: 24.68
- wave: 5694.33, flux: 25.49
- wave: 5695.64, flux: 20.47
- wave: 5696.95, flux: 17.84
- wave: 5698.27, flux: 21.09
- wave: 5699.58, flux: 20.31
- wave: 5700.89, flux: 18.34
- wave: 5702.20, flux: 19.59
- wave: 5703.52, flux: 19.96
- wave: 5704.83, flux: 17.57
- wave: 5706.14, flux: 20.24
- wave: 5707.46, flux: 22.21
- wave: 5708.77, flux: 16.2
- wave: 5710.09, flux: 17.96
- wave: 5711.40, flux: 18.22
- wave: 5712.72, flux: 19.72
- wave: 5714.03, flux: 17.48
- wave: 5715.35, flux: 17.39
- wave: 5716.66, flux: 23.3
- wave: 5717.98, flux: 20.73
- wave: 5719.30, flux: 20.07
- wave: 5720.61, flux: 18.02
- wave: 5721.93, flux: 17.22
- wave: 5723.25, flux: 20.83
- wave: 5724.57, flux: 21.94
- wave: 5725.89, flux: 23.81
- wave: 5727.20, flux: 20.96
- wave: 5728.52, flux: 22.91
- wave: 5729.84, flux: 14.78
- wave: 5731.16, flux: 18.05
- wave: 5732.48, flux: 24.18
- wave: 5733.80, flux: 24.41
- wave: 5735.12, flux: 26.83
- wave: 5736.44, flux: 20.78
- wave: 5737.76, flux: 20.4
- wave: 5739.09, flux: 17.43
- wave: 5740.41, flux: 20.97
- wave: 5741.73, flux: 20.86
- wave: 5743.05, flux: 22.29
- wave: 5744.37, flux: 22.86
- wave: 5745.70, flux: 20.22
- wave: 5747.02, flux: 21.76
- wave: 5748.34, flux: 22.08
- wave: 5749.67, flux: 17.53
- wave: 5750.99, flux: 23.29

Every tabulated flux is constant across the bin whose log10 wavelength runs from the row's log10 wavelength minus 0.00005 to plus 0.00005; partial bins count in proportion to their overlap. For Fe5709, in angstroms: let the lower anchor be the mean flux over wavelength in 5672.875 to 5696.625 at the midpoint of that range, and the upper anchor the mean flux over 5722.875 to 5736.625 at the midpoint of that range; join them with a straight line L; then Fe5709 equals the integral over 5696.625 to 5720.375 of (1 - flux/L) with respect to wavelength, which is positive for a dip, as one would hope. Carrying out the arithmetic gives 2.4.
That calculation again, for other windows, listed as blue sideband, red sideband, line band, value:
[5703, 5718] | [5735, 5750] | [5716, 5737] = -1.1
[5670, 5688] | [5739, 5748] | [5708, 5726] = 1.4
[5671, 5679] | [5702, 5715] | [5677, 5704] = -1.7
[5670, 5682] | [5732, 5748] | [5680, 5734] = 3.1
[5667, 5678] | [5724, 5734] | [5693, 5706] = 0.4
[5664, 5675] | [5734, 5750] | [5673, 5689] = 0.2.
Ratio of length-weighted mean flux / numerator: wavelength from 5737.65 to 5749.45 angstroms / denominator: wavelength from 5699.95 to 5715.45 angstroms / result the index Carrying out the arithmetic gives 1.1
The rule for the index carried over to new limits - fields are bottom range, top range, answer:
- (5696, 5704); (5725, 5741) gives 1.09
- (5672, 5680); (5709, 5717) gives 0.91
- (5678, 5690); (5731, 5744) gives 1.05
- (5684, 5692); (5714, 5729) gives 1.02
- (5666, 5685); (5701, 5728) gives 0.94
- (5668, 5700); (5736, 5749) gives 1.00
